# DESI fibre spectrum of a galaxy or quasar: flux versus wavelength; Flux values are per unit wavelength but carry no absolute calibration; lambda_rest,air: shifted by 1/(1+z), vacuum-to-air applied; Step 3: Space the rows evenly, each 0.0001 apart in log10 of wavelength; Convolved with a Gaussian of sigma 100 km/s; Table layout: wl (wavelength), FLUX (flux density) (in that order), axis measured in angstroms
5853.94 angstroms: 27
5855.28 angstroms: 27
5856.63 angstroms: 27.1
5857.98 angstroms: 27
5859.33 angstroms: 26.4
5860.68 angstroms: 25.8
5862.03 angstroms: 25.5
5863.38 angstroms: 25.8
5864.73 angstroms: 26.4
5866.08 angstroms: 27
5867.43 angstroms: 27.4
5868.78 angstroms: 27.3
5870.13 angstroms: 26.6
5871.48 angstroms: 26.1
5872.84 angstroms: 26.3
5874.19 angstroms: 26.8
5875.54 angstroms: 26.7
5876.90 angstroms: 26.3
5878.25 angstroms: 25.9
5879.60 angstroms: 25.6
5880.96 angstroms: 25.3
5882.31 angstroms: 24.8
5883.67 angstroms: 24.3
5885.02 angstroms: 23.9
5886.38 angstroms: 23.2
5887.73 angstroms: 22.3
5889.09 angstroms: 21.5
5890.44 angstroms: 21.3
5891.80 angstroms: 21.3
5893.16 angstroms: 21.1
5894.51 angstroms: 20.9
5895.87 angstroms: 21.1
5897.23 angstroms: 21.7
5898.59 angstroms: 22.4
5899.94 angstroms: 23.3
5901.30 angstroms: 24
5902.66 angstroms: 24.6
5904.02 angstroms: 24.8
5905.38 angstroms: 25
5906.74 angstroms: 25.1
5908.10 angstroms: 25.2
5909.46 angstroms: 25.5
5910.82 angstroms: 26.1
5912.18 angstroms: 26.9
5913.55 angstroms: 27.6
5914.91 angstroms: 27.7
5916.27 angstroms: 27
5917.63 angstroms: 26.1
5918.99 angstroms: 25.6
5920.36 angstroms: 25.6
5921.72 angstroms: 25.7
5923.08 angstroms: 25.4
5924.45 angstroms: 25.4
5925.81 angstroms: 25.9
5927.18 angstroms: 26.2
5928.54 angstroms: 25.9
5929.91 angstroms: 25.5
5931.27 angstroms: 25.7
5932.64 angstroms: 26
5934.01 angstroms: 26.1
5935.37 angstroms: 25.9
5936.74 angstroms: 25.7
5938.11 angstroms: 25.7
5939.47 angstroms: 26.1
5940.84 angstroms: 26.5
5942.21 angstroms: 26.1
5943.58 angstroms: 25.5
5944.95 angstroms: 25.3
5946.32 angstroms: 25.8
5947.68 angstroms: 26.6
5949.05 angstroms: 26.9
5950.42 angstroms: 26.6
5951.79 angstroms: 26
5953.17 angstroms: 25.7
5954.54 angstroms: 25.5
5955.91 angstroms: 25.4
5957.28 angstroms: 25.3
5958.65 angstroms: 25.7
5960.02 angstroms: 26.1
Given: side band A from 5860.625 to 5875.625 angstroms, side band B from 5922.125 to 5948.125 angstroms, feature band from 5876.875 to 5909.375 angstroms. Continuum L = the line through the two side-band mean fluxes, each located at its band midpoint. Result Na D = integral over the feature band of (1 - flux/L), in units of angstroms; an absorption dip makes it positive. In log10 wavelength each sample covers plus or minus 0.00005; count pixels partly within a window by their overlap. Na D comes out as 3.39 angstroms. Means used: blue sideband 26.5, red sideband 25.9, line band 23.5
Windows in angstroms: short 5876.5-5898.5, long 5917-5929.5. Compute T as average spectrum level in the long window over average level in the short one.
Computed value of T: 1.1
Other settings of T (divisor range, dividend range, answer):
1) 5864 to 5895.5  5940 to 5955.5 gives 1.05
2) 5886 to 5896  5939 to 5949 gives 1.21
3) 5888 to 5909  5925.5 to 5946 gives 1.13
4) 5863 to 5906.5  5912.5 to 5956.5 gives 1.07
